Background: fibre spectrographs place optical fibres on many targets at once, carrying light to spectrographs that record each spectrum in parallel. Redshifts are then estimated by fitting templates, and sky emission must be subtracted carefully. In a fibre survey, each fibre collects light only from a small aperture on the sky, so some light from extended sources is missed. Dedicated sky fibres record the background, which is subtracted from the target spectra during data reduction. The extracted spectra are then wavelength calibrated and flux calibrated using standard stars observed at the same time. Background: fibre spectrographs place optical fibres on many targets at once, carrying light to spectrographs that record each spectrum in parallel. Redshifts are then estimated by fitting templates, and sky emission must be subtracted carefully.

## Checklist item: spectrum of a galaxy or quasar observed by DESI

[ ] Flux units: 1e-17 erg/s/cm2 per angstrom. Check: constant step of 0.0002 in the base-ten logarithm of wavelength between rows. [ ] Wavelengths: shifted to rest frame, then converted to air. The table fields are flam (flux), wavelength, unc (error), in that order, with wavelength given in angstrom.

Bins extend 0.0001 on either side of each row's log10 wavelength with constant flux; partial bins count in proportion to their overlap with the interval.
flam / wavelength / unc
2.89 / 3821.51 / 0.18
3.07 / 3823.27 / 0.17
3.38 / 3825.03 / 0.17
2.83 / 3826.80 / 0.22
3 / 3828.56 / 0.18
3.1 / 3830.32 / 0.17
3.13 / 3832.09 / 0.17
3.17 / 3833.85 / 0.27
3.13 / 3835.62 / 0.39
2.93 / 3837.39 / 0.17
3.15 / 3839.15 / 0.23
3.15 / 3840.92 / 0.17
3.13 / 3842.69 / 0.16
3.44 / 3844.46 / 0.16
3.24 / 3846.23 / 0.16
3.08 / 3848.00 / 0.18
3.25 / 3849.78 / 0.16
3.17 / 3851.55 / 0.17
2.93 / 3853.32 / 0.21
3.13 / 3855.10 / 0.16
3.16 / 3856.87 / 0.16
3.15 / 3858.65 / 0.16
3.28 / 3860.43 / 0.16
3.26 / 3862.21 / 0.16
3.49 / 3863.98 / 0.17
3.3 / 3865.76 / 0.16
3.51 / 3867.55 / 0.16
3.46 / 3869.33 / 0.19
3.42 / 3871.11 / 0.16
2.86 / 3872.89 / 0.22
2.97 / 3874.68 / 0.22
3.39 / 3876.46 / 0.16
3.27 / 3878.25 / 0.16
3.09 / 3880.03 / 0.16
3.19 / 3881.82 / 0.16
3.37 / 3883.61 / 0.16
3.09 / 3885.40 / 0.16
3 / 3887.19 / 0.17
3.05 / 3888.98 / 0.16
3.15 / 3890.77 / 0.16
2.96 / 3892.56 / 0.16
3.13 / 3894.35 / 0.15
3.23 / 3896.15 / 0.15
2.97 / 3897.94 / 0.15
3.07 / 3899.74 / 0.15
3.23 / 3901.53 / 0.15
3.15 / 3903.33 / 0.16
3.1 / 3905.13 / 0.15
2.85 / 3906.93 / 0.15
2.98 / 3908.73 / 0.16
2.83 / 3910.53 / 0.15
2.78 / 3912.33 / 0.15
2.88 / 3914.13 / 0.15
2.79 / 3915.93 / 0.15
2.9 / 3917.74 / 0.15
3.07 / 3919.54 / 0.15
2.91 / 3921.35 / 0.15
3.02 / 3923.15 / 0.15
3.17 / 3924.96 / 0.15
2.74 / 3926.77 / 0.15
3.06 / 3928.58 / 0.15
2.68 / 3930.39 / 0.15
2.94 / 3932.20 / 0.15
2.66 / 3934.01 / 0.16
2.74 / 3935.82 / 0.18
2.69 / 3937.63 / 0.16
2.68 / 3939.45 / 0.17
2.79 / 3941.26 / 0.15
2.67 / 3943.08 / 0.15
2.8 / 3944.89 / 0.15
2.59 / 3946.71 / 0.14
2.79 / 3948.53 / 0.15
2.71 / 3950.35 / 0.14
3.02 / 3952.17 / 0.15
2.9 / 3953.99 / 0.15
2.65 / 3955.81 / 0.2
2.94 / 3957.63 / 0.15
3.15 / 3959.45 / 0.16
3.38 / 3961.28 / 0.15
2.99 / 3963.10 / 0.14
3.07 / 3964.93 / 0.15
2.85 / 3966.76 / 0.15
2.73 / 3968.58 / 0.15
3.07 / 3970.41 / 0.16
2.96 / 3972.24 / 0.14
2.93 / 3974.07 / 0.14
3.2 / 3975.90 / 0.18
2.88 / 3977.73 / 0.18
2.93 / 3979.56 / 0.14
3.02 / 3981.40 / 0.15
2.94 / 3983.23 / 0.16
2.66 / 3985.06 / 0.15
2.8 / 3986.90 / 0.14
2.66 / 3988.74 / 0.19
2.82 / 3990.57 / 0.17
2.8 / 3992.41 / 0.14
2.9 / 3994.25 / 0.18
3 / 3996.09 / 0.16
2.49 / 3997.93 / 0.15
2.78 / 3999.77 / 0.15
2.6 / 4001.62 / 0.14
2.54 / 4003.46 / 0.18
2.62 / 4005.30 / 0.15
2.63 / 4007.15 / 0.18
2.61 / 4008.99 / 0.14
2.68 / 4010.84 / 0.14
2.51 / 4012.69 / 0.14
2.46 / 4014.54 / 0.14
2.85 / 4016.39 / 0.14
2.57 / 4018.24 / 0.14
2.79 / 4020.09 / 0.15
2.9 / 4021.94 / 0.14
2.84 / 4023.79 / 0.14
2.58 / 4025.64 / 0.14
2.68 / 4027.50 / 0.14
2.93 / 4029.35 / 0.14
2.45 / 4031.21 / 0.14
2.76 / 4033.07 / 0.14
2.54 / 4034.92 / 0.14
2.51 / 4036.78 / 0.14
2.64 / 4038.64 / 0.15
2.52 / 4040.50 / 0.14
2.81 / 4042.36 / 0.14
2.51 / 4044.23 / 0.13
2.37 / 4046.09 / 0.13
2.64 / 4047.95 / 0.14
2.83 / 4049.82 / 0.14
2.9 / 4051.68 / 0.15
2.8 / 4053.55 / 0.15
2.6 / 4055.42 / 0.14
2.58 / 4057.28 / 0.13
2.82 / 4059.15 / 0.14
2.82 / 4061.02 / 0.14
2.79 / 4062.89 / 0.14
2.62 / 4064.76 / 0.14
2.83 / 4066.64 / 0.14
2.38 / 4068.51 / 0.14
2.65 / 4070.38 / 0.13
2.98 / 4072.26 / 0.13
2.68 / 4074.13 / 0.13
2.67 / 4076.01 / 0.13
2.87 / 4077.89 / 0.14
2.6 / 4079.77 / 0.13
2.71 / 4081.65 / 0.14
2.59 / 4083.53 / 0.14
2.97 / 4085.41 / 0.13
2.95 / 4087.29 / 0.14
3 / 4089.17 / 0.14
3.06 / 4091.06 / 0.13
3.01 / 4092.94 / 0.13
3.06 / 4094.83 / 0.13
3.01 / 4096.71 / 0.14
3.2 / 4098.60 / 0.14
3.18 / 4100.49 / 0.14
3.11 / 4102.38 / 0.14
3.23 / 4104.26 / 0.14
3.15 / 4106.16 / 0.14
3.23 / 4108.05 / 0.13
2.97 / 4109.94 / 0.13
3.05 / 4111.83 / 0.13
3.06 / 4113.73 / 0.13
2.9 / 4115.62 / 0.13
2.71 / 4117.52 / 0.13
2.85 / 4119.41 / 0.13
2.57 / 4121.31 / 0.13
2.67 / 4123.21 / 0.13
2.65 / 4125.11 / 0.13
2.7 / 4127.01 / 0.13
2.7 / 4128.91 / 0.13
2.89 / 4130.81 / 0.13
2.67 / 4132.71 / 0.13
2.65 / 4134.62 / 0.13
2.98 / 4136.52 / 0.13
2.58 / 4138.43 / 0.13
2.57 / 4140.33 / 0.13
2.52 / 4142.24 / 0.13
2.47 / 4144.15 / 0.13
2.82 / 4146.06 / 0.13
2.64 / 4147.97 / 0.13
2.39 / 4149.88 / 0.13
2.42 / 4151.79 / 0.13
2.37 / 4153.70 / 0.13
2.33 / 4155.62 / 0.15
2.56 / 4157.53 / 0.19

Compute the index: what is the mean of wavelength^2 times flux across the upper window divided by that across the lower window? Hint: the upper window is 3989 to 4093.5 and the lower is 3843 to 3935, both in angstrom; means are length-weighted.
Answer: 0.9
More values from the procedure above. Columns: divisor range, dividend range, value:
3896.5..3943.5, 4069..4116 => 1.11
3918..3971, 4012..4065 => 0.98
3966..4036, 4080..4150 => 1.09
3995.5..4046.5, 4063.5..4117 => 1.14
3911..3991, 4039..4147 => 1.04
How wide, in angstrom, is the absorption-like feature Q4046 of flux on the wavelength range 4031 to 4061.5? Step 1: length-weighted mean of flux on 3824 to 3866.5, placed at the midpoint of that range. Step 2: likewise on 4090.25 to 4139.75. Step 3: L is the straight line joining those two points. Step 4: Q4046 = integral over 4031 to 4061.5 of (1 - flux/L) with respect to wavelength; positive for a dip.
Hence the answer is 3.30 angstrom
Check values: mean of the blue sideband 3.17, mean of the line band 2.66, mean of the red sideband 2.91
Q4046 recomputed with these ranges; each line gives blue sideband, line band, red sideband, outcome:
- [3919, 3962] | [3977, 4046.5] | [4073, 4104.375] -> 4.61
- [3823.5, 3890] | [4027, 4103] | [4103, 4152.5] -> 2.51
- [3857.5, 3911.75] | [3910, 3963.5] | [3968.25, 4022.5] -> 2.04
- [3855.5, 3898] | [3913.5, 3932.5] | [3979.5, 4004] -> 0.68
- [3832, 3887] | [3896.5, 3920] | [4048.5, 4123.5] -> 1.18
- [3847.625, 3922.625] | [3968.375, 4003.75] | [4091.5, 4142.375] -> 2.05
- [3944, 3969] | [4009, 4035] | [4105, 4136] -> 1.75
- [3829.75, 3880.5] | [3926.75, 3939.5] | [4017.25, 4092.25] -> 0.97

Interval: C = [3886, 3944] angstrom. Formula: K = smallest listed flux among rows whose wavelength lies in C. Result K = 2.66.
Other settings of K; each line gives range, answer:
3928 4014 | 2.49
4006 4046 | 2.45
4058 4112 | 2.38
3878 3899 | 2.96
